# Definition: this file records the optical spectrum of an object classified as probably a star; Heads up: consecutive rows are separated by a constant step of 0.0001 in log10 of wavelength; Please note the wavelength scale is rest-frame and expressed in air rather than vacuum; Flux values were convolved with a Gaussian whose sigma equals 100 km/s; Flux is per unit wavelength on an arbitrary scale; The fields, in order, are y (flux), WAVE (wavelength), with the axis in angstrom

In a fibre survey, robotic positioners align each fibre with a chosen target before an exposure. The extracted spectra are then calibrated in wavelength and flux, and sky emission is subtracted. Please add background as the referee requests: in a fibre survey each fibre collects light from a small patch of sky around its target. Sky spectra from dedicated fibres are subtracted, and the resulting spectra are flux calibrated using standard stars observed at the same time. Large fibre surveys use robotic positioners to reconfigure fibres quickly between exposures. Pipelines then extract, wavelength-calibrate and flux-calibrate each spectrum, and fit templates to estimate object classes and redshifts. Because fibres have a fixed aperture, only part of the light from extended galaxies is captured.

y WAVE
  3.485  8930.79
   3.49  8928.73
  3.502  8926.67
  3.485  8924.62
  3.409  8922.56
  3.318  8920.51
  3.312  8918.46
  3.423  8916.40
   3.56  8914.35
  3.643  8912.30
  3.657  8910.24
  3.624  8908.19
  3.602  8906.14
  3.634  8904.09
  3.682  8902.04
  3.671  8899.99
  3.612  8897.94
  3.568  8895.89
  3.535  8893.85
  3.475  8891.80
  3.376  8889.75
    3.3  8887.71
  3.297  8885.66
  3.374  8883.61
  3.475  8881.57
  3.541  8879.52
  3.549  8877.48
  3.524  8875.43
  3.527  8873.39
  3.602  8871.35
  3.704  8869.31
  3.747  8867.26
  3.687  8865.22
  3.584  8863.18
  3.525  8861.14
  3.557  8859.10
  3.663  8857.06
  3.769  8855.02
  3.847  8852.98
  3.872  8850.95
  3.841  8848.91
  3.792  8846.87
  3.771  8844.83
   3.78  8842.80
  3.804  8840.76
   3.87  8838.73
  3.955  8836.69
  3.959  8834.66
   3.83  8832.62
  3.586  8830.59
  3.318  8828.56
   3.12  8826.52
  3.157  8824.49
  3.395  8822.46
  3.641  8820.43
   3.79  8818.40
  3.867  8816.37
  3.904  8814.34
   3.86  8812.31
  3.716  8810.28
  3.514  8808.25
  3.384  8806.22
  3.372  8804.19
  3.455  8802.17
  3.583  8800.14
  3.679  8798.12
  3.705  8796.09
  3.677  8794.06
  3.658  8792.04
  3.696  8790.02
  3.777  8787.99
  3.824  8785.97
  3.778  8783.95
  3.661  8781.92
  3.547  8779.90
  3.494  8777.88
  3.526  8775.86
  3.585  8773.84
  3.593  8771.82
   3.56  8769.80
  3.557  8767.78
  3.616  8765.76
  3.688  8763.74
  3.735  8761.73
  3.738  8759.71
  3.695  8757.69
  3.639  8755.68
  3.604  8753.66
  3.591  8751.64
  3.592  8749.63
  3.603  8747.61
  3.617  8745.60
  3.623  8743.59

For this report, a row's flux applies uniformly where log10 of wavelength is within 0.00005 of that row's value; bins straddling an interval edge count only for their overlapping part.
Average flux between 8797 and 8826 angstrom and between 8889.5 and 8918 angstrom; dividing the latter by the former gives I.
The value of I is 1.0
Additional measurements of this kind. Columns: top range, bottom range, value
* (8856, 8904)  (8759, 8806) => 0.98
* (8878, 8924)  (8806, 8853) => 0.95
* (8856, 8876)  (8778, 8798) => 0.98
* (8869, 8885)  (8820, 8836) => 1.01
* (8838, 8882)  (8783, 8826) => 1.01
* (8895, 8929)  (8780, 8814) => 0.97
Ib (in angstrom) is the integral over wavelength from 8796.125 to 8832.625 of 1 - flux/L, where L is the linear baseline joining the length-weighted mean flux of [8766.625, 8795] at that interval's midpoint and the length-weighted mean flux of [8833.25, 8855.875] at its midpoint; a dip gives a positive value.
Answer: 1.79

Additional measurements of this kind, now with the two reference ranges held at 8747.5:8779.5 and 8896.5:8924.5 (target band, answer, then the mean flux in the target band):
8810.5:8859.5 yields -1.75 angstrom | 3.71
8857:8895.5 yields 0.40 angstrom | 3.53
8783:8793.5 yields -0.42 angstrom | 3.75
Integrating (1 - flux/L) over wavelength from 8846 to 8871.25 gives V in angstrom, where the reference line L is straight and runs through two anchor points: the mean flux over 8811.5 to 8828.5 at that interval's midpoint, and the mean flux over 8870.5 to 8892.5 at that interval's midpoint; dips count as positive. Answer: -1.52 angstrom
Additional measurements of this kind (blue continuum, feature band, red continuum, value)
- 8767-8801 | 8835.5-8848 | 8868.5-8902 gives -0.9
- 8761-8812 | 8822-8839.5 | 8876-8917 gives 0.0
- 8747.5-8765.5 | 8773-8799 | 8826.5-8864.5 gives 0.1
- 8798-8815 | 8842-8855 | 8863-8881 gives -0.8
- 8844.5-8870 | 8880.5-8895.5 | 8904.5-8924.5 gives 0.8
